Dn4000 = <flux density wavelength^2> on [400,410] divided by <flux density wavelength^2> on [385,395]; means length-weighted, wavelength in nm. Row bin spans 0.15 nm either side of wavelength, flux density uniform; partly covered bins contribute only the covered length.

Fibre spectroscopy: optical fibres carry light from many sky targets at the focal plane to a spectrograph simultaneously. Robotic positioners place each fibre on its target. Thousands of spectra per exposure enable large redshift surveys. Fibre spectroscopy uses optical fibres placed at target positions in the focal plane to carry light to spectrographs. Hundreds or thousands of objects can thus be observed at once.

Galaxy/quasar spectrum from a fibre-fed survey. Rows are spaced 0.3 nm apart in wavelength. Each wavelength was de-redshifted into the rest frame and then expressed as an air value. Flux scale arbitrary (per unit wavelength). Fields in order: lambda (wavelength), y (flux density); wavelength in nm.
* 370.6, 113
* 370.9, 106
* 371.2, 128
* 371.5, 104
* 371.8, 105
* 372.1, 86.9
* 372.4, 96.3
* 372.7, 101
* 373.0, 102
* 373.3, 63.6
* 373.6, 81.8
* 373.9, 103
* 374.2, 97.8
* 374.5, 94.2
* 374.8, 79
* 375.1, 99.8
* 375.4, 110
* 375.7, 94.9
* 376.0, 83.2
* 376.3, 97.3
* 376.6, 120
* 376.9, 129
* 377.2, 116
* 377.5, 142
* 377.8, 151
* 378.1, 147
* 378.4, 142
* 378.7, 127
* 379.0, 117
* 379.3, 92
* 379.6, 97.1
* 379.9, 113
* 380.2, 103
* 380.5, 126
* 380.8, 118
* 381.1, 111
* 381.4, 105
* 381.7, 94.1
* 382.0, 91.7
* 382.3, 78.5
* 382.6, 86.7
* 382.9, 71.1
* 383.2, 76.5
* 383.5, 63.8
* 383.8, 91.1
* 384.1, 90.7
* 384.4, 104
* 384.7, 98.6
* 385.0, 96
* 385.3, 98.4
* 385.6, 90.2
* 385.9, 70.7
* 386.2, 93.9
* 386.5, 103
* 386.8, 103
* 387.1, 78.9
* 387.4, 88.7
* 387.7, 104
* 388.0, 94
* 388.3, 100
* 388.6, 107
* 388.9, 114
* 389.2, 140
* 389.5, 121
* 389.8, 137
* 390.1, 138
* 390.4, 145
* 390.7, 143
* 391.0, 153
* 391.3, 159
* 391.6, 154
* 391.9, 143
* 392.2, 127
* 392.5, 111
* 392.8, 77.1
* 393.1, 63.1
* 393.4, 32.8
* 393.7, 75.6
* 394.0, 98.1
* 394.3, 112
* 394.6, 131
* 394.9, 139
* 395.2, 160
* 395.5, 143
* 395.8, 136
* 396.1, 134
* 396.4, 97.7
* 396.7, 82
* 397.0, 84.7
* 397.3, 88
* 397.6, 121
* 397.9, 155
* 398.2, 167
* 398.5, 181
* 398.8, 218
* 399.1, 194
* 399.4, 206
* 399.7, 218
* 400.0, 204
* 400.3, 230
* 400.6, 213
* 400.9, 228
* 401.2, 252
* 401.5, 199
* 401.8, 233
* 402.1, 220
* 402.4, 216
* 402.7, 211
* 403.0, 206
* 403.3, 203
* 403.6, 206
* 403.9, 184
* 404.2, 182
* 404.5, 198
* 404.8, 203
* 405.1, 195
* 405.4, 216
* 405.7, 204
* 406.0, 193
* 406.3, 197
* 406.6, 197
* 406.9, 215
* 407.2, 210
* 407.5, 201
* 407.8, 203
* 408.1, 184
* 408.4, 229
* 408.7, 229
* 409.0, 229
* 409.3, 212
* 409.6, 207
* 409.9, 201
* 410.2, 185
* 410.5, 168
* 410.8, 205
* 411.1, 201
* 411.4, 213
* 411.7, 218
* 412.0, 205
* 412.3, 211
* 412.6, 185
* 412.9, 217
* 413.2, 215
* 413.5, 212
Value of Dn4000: 2.05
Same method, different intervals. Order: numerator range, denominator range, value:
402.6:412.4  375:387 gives 2.25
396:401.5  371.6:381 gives 1.79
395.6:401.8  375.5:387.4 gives 1.83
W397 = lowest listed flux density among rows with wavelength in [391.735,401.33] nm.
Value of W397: 32.8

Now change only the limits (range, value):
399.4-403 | 199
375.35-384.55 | 63.8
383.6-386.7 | 70.7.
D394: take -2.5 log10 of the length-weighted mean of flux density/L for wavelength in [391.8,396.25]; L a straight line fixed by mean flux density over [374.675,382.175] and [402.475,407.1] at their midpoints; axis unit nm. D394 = 0.424 mag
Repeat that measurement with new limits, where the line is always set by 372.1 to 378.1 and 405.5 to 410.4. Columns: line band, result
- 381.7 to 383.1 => 0.456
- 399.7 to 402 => -0.207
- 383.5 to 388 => 0.423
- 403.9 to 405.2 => 0.011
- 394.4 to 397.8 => 0.368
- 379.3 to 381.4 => 0.102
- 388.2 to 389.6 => 0.248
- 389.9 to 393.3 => 0.211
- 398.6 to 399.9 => -0.163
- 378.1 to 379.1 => -0.153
